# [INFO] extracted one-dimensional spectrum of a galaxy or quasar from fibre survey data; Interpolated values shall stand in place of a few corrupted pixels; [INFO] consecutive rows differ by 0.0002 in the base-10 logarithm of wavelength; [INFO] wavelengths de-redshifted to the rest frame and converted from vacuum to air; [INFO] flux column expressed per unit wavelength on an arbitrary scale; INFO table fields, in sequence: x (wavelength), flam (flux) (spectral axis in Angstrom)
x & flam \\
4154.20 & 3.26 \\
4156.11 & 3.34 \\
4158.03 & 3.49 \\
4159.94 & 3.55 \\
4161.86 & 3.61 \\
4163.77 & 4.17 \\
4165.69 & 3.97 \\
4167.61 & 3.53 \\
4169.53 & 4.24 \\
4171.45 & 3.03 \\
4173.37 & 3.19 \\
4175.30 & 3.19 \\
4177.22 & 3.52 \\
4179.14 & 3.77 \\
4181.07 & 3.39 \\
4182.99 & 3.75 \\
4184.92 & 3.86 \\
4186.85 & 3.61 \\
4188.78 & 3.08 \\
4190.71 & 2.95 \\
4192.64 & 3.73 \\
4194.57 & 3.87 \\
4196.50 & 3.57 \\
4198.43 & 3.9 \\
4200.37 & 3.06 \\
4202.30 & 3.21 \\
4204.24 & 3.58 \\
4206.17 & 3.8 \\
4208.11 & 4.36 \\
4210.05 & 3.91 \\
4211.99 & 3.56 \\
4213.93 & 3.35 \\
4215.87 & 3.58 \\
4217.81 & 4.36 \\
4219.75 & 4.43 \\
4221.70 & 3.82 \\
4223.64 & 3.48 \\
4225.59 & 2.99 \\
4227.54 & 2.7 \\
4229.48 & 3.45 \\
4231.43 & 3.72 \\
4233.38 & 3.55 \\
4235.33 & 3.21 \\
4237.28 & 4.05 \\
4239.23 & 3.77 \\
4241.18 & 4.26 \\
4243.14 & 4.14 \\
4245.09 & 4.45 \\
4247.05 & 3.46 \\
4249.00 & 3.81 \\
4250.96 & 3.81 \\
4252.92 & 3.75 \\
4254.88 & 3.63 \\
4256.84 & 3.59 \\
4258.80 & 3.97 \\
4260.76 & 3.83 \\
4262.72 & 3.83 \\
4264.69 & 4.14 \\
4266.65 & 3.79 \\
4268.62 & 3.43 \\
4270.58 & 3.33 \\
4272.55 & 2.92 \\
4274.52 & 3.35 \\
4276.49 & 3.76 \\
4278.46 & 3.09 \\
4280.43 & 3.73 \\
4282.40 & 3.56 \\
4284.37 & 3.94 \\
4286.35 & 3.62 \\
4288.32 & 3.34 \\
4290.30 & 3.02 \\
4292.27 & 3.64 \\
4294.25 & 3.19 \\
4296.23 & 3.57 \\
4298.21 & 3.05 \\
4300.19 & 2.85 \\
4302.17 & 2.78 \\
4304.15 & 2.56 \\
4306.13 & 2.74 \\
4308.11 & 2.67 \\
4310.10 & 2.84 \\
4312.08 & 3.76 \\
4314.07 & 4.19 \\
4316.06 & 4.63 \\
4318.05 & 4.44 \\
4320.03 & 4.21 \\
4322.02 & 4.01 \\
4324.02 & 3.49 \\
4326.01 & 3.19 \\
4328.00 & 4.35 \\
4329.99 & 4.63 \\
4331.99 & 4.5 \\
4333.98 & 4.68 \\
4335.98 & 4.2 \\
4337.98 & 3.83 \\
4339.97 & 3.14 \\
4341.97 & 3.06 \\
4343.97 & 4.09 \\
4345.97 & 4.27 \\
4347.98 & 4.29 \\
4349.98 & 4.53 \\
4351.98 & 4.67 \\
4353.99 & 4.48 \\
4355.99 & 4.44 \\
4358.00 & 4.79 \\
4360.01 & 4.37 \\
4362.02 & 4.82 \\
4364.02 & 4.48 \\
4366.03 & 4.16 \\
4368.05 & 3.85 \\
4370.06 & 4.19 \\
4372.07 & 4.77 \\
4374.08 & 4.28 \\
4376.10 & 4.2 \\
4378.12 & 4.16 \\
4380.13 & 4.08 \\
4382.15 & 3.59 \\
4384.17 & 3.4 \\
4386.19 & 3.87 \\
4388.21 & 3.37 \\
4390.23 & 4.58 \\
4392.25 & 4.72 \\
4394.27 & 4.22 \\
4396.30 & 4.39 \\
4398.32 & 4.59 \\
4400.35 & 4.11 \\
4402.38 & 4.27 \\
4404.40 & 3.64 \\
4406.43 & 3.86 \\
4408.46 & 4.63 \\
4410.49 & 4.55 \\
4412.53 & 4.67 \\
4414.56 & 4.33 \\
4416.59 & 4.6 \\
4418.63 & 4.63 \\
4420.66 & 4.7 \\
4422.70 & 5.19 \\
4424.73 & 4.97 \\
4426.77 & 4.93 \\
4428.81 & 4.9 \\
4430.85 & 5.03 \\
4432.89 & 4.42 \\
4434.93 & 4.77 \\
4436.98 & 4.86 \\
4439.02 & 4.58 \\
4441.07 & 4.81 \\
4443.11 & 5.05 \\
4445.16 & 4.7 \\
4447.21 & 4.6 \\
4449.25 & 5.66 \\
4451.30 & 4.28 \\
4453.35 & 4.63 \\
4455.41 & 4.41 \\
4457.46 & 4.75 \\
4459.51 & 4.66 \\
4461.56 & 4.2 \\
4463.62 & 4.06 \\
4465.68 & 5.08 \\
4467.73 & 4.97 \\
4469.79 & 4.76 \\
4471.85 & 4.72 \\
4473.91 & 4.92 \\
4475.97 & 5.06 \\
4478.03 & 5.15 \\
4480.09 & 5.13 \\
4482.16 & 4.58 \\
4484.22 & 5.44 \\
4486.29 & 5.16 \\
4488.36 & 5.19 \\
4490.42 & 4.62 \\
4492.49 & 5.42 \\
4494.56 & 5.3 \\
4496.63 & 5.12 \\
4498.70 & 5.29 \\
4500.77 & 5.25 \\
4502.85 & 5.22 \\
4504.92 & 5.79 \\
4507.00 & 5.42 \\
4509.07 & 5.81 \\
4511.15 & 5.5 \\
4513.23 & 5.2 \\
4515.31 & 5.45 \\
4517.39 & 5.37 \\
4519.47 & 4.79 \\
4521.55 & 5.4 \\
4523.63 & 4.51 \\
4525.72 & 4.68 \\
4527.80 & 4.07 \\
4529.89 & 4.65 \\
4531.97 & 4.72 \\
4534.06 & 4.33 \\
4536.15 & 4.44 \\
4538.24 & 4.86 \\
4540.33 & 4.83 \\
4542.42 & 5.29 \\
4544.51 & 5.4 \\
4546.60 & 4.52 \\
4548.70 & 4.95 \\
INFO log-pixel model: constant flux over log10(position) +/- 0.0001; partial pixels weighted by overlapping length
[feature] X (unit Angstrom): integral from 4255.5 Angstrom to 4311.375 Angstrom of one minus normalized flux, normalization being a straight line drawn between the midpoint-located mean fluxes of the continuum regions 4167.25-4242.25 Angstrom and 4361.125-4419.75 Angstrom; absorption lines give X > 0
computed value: 7.3 Angstrom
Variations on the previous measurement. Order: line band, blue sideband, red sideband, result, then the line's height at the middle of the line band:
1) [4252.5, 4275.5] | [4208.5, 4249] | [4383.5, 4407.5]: 1.06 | 3.8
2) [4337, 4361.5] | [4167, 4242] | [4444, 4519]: 0.96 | 4.34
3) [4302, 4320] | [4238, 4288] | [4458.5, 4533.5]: 2.32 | 3.98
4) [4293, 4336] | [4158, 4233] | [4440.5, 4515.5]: 5.64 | 4.19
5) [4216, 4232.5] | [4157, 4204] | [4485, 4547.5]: 0.57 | 3.75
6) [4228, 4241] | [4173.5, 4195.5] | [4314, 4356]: 0.32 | 3.72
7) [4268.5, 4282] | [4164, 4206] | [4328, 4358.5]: 1.92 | 3.94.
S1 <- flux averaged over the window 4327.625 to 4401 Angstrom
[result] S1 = 4.22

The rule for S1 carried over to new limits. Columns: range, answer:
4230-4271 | 3.79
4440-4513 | 4.99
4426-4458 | 4.77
